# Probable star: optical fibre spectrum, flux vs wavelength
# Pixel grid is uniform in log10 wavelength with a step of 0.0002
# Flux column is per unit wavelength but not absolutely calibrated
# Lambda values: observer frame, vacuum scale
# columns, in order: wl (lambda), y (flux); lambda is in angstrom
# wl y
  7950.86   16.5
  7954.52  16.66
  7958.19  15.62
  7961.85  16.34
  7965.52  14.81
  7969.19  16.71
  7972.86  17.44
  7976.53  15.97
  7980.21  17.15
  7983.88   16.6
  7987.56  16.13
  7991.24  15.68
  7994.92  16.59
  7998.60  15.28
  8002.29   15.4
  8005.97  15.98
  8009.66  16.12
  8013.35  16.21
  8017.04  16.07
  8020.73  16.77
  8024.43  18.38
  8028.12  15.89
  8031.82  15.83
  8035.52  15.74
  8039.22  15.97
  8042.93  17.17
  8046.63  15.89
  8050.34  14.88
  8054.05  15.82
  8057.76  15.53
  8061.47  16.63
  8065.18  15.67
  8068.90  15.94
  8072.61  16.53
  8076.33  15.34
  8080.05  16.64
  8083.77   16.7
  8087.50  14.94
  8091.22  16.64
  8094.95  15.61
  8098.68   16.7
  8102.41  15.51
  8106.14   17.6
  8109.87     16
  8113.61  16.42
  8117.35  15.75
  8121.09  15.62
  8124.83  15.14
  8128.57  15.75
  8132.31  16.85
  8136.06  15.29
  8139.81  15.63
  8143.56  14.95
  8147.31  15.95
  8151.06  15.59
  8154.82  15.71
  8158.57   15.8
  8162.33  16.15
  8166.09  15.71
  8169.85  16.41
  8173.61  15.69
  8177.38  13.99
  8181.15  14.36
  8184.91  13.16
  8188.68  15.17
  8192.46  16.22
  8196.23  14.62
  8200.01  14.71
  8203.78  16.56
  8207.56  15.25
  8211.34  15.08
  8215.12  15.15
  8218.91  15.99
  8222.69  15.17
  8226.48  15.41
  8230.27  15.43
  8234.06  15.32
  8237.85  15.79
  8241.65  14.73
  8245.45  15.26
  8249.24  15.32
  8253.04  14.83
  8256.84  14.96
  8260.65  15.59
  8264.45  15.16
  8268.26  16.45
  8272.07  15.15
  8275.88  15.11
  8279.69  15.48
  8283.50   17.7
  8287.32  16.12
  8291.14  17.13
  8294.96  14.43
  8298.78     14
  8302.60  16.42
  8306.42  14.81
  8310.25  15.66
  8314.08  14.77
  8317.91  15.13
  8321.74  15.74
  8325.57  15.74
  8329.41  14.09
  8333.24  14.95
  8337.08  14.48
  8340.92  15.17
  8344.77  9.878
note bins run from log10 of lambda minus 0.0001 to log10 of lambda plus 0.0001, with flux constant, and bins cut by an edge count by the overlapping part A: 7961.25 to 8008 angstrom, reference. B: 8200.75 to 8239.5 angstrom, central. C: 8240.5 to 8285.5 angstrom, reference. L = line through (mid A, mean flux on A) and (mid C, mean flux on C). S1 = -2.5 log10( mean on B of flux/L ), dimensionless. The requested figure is 0.01 mag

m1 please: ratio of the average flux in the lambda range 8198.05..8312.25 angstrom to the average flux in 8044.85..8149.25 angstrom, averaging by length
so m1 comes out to 1.0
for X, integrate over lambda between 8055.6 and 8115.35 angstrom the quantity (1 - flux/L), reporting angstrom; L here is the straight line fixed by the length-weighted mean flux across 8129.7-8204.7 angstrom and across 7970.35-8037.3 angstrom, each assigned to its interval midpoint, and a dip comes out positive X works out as -1.1 angstrom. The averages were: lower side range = 16.3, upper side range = 15.4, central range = 16.1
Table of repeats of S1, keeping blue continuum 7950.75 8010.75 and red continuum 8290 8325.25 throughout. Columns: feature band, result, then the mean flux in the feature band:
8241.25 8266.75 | 0.02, 15.2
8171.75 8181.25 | 0.07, 14.7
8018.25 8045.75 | -0.03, 16.5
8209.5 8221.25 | 0.01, 15.4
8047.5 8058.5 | 0.04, 15.4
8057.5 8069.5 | 0.00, 16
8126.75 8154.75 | 0.00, 15.7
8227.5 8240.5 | 0.00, 15.5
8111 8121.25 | -0.01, 16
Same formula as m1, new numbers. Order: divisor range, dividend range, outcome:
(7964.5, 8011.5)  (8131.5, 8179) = 0.97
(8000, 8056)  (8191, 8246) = 0.95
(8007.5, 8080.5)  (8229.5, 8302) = 0.96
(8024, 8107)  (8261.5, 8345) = 0.95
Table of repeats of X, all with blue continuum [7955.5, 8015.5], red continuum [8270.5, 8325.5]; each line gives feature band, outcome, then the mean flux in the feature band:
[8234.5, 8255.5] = 0.6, 15.2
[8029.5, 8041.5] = 0.1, 15.9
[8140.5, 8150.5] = 0.2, 15.5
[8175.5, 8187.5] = 1.4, 13.9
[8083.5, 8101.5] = -0.1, 16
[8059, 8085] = -0.3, 16.2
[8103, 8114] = -0.5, 16.6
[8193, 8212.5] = 0.5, 15.3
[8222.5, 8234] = 0.2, 15.4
